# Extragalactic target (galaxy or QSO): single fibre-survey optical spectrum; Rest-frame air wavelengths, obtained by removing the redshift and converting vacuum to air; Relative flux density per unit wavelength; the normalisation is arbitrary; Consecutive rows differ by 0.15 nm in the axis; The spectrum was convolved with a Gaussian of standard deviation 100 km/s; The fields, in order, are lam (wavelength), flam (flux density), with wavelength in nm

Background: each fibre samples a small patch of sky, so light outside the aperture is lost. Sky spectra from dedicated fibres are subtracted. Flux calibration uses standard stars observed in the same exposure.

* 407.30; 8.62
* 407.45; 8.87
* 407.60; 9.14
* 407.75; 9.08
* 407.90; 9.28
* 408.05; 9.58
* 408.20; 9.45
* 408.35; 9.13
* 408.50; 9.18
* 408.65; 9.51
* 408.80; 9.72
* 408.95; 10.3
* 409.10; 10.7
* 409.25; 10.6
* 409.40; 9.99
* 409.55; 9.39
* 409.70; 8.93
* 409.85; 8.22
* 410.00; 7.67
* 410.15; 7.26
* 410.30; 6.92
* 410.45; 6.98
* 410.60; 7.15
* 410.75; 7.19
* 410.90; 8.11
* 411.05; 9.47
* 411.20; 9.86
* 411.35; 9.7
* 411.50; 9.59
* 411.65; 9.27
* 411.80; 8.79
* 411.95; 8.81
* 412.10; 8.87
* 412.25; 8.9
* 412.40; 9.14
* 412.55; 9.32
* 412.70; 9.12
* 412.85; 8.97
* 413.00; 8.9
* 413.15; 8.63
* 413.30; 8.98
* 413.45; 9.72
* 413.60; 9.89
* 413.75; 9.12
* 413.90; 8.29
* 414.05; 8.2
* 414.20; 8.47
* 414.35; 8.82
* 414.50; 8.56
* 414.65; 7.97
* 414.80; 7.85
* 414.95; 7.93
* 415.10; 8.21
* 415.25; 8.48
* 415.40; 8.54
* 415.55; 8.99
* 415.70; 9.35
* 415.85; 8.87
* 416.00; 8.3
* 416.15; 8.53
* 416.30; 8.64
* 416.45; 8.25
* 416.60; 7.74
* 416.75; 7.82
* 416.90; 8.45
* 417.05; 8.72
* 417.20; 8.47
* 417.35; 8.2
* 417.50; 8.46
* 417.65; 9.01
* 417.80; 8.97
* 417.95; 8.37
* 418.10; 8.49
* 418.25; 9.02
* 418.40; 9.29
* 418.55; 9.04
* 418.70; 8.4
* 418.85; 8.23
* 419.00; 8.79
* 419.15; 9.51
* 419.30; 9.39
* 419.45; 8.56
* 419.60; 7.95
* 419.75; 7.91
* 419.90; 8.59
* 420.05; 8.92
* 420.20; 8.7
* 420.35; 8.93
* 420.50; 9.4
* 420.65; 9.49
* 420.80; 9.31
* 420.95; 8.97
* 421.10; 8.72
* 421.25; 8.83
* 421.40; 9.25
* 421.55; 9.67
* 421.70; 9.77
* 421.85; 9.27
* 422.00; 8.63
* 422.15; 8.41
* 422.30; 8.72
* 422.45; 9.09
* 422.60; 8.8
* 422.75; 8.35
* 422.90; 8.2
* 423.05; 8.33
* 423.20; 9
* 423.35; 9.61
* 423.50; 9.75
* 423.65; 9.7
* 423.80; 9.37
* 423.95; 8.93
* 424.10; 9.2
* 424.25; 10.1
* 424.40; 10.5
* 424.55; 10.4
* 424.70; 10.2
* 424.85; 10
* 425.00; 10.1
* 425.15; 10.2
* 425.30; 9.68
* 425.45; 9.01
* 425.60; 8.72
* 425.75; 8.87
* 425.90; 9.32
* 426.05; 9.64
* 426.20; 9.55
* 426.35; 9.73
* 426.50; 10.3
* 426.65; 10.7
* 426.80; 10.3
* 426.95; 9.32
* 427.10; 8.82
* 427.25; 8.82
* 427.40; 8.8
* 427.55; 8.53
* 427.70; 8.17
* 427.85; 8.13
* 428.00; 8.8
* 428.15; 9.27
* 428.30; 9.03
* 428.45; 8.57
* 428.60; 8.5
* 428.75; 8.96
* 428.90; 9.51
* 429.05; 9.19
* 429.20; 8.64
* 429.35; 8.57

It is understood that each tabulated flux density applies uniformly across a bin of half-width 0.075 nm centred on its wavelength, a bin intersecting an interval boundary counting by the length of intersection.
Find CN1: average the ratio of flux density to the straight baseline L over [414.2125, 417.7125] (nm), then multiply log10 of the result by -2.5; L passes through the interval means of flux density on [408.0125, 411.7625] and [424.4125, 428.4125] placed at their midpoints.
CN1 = 0.08 mag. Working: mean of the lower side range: 8.95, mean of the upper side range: 9.41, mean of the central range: 8.44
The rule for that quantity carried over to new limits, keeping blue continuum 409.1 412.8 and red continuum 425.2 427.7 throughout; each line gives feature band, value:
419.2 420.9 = 0.032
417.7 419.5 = 0.025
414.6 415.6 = 0.082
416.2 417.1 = 0.090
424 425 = -0.086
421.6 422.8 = 0.034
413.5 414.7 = 0.022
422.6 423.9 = 0.025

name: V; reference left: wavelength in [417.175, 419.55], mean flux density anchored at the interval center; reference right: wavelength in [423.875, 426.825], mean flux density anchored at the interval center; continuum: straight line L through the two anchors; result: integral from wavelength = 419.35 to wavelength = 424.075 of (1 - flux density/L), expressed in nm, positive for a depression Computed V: 0.15 nm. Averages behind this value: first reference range 8.76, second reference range 9.76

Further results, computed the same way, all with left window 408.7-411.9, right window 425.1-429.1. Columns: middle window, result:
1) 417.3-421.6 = 0.095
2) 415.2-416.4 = 0.034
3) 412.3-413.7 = -0.043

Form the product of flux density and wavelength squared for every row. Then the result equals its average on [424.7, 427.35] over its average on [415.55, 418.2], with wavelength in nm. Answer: 1.2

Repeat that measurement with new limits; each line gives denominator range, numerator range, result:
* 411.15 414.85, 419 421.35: 1.03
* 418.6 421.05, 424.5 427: 1.14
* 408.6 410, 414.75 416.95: 0.90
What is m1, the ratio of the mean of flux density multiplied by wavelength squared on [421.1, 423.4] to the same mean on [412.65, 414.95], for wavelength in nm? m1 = 1.06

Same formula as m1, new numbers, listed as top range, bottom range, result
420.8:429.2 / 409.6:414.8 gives 1.14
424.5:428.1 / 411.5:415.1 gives 1.14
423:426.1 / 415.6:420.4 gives 1.14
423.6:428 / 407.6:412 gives 1.14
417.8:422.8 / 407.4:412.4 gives 1.04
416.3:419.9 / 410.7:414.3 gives 0.98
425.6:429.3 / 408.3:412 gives 1.11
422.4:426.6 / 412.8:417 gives 1.15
